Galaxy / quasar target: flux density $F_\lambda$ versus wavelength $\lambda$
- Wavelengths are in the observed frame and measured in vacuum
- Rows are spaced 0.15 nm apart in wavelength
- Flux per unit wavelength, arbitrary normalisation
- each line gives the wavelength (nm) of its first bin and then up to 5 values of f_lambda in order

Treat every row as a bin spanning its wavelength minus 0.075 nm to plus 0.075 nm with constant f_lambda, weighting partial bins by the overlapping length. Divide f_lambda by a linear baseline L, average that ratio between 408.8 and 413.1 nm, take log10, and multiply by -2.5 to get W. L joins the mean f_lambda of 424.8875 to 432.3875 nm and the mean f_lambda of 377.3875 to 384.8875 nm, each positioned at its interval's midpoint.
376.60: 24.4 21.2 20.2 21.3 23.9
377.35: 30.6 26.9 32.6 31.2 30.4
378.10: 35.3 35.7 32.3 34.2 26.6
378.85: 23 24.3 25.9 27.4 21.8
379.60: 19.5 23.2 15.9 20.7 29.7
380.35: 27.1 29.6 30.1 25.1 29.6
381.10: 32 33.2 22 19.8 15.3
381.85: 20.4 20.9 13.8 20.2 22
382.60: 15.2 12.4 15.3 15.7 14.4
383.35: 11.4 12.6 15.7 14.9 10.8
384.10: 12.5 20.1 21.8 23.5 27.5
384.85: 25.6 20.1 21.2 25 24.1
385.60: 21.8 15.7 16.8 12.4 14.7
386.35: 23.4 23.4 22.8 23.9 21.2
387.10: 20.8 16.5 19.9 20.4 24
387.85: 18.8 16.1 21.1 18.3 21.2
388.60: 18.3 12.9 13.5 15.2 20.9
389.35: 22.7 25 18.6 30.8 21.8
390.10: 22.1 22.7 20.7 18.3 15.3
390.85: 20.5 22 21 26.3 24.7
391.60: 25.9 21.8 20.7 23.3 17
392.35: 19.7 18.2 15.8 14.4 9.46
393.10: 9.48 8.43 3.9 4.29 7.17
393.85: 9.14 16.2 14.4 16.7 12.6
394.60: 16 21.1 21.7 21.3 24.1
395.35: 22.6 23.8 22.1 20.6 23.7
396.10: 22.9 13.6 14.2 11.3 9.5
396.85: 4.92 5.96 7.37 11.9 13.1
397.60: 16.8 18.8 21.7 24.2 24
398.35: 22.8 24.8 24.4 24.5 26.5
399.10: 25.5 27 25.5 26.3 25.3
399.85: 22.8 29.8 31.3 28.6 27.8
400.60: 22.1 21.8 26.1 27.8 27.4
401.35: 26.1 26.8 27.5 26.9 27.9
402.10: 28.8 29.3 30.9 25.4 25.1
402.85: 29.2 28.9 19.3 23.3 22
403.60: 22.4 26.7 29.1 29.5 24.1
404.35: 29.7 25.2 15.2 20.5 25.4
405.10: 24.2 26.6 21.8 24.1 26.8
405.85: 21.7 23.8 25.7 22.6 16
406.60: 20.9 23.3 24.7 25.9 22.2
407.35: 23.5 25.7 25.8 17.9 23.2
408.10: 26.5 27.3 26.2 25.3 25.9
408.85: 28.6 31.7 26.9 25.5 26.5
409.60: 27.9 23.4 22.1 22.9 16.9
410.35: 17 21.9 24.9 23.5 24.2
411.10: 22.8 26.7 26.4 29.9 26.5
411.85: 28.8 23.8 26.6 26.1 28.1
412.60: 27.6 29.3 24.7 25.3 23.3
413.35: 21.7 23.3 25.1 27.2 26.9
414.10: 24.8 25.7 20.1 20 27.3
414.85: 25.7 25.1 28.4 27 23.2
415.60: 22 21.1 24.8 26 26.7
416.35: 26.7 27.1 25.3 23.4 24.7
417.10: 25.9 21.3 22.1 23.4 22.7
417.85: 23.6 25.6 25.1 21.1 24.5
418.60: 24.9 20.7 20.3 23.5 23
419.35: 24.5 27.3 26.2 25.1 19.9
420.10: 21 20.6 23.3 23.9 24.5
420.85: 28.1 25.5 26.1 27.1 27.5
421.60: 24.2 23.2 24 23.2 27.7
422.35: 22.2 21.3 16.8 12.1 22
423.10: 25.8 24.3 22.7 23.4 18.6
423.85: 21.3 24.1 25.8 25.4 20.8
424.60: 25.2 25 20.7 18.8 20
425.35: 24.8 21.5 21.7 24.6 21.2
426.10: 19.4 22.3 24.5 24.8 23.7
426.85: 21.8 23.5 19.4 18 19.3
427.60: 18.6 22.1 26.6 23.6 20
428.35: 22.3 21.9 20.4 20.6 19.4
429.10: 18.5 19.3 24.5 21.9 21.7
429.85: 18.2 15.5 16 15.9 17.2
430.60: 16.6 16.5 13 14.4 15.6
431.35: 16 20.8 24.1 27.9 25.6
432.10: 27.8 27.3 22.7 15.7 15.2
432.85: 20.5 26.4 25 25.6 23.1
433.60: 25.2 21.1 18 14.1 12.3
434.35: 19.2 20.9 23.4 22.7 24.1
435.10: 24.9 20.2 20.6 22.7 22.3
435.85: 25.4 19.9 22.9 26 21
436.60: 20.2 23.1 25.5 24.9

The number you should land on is -0.17 mag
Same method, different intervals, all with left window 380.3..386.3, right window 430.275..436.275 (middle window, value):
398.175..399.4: -0.226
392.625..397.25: 0.366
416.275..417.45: -0.192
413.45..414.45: -0.207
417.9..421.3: -0.159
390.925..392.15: -0.146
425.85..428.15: -0.058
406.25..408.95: -0.176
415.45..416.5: -0.194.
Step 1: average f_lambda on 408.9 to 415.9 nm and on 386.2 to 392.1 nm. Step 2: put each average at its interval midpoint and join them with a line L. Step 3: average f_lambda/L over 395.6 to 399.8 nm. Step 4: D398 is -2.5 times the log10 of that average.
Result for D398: 0.16 mag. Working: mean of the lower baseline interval 20.9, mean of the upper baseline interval 24.9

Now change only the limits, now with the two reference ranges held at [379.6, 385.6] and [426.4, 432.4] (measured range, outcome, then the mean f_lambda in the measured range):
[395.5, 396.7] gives 0.145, 18.1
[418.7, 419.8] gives -0.155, 23.8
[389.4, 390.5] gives -0.111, 23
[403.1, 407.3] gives -0.147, 23.7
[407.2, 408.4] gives -0.173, 24.3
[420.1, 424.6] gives -0.132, 23.3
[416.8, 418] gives -0.142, 23.5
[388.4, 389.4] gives 0.178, 17.6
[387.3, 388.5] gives 0.047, 19.9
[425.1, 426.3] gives -0.064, 21.9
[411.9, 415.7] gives -0.213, 25.1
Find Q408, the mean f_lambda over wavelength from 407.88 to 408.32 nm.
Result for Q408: 25.7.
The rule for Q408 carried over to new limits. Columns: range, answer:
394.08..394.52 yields 14.6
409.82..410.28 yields 20.6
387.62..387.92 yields 21.4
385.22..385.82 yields 21.7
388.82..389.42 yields 18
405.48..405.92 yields 24.2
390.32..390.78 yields 18.2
